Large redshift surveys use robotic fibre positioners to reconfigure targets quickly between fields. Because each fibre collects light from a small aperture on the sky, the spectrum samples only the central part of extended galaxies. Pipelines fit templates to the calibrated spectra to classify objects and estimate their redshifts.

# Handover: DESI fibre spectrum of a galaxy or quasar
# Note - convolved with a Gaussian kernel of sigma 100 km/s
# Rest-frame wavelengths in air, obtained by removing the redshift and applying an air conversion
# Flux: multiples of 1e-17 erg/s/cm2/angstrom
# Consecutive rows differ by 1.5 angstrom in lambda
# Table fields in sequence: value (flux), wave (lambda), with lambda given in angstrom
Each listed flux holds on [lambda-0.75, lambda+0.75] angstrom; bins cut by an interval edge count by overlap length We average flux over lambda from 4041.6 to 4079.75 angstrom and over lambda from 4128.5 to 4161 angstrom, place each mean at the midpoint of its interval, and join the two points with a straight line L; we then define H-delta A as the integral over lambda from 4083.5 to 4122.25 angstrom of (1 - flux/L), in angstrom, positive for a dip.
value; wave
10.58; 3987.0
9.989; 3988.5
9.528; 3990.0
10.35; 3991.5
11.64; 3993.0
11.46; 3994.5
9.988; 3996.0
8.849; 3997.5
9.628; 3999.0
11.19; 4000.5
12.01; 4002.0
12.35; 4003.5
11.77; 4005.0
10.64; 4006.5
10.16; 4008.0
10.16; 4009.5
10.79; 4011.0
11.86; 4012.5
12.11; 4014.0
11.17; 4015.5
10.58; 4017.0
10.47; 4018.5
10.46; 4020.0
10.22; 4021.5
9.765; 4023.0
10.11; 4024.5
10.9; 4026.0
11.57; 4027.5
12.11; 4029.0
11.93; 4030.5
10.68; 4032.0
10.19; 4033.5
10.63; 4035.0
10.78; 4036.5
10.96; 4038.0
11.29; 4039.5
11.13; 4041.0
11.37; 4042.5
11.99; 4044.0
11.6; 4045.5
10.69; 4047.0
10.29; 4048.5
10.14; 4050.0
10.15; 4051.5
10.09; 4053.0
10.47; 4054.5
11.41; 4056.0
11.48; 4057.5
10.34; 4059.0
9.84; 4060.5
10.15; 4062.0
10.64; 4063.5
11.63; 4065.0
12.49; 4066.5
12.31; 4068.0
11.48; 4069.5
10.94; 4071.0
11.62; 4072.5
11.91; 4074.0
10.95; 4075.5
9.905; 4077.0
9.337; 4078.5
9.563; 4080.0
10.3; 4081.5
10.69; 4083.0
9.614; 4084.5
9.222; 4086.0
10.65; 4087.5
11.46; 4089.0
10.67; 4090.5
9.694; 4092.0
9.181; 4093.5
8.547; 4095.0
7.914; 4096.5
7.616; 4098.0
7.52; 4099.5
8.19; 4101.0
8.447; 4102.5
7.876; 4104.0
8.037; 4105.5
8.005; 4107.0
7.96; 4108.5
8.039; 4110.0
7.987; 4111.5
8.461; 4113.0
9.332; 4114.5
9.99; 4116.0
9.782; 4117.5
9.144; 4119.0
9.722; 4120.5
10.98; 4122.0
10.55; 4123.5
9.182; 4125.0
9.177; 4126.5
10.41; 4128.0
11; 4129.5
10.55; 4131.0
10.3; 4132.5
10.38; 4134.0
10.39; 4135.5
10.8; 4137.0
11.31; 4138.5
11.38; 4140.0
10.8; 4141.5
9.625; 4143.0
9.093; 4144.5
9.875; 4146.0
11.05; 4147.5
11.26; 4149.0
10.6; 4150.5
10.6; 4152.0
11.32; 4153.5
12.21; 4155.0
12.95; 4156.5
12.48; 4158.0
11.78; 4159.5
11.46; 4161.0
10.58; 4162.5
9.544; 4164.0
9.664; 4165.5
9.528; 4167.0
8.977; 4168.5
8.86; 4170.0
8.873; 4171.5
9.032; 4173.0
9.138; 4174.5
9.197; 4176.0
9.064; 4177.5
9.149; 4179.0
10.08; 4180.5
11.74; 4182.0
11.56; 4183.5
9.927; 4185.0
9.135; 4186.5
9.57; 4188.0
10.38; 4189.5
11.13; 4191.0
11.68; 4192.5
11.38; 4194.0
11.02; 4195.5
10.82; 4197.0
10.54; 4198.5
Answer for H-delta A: 6.9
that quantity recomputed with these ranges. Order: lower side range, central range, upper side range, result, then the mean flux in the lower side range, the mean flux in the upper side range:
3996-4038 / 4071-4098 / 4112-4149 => 1.0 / 10.8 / 10.1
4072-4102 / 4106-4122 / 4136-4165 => 2.1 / 9.7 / 11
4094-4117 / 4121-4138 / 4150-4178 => -2.3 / 8.29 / 10.3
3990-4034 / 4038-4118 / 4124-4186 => 4.6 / 10.8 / 10.4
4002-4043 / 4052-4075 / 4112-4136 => -1.2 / 11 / 9.93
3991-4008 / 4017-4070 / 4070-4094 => -1.5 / 10.9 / 10.4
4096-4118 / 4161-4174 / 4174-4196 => 0.4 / 8.33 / 10.3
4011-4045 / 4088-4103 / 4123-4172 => 2.5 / 11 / 10.5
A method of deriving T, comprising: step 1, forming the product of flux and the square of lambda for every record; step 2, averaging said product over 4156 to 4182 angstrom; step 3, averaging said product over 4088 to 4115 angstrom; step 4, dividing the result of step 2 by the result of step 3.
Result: 1.2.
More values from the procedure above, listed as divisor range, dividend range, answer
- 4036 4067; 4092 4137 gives 0.87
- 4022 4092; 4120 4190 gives 1.00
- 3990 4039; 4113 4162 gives 1.04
